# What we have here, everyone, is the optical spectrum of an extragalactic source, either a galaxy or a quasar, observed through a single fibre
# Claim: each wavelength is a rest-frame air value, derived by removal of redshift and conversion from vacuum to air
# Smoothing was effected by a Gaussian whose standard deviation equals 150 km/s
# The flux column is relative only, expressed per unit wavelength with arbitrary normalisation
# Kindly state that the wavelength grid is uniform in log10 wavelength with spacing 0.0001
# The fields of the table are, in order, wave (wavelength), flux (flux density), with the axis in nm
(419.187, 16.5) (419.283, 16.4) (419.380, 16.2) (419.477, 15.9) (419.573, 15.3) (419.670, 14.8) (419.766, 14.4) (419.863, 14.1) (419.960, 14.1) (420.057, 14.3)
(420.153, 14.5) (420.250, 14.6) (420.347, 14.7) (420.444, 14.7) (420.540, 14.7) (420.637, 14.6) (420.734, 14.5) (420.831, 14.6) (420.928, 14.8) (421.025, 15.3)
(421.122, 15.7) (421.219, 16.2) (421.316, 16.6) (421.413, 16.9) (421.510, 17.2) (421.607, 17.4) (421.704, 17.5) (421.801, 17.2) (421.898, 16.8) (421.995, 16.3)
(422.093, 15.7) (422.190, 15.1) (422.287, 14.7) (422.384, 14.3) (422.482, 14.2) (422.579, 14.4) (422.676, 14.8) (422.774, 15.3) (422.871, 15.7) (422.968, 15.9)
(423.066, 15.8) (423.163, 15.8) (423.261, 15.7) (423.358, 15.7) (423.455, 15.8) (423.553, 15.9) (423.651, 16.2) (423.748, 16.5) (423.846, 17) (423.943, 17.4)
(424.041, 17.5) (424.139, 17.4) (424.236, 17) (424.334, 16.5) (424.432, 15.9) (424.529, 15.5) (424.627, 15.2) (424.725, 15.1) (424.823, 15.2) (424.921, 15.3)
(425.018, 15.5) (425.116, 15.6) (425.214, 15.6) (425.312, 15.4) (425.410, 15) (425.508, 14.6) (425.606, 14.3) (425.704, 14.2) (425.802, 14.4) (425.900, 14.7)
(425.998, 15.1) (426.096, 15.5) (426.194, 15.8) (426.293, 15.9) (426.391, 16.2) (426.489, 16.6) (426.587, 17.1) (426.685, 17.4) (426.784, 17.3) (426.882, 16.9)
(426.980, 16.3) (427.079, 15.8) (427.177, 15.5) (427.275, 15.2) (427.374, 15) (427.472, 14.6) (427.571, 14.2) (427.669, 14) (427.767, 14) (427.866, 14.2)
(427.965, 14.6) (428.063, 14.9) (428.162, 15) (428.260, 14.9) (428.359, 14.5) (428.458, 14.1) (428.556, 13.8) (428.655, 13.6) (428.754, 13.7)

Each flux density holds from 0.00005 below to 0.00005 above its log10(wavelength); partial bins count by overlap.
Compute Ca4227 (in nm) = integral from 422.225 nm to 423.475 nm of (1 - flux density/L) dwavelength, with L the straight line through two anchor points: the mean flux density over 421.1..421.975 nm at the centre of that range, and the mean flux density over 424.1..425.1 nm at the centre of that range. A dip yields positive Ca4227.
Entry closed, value 0.09 nm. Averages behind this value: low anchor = 16.9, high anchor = 15.8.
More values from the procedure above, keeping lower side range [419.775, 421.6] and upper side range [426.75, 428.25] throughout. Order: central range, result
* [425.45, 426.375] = 0.01 nm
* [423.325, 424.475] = -0.11 nm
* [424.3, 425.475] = -0.02 nm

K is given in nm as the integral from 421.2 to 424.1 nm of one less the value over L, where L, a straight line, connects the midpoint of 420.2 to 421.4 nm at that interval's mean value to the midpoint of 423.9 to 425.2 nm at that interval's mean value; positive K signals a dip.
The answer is -0.09 nm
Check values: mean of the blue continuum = 15.1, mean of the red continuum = 16.1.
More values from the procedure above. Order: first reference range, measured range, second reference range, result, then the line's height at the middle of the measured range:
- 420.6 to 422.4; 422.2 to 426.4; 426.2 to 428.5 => 0.03 nm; 15.7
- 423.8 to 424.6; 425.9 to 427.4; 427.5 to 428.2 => -0.09 nm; 15.2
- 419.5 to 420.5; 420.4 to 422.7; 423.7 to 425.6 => -0.09 nm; 15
